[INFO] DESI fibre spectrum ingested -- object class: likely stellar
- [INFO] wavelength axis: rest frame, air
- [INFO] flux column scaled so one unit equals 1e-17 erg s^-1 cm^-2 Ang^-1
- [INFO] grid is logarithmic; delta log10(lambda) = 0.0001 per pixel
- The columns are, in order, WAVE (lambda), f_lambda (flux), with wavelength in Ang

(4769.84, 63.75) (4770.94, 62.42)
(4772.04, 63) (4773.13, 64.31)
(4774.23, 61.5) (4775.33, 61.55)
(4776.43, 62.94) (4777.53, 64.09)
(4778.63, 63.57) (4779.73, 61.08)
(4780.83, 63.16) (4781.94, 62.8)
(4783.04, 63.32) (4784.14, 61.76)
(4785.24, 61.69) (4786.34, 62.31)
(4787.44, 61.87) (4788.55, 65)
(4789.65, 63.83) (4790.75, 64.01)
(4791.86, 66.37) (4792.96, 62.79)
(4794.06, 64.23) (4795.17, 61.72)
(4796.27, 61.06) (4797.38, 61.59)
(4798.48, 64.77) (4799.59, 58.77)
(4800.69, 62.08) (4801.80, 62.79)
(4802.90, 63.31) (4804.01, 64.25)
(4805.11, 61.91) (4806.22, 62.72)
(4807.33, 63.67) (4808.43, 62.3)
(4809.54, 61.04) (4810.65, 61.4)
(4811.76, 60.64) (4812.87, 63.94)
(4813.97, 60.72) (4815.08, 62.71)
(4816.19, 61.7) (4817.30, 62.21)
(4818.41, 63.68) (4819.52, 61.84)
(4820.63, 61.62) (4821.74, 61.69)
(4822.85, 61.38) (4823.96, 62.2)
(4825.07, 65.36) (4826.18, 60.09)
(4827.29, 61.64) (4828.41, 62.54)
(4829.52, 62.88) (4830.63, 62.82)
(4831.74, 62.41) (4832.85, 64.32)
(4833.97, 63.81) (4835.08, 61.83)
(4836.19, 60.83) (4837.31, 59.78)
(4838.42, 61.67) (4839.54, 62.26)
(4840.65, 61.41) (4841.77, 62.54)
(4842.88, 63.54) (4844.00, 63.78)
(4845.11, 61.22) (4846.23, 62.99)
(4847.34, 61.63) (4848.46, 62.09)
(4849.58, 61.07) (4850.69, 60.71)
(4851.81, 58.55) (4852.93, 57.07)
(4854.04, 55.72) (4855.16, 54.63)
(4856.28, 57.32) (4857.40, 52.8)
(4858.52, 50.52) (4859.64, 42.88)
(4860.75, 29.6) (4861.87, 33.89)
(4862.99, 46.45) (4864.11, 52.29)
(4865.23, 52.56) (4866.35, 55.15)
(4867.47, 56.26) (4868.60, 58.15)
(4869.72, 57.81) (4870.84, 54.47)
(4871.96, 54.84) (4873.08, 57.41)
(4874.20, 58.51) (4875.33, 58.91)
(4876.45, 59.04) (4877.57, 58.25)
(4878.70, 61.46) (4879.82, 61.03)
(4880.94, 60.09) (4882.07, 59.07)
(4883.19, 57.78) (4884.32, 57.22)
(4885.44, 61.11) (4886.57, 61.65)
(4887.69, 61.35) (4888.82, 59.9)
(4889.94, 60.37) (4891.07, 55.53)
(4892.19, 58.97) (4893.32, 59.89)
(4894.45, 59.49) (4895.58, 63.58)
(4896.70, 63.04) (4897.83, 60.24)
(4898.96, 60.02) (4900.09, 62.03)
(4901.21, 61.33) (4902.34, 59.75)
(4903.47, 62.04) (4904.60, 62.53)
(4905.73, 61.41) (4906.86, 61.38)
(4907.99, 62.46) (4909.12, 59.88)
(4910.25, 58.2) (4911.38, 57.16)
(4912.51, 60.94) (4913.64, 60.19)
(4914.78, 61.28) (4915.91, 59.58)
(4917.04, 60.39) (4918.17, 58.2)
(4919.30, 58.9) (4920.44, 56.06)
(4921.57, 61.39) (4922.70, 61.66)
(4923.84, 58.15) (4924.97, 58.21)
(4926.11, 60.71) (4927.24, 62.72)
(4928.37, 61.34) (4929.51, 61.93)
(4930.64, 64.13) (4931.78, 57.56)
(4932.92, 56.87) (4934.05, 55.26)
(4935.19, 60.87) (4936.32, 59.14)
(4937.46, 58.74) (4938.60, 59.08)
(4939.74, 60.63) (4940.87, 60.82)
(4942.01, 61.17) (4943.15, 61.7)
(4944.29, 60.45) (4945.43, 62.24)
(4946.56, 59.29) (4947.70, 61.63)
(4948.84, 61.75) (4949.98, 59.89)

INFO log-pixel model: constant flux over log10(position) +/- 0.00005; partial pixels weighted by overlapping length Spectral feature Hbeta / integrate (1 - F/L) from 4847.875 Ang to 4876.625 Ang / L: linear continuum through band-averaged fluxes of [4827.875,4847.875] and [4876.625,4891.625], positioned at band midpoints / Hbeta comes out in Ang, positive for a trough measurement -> 3.4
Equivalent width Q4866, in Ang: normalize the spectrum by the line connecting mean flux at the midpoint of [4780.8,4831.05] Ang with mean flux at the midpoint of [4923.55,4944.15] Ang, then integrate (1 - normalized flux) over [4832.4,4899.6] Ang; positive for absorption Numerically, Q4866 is 3.8 Ang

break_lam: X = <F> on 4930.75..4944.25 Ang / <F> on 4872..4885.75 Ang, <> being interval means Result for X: 1.01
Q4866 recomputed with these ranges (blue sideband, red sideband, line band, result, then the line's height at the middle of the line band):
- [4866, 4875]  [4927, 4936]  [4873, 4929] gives -1.69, 58.3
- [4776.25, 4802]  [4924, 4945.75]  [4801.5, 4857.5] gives 0.44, 62.1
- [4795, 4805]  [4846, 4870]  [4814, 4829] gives -0.79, 59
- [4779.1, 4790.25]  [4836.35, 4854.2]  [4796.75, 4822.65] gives -0.07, 62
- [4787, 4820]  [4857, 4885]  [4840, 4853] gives -1.02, 57.1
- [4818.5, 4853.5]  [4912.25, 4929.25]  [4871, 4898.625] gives 0.60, 60.8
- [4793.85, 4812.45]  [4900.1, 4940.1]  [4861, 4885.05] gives 2.15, 60.9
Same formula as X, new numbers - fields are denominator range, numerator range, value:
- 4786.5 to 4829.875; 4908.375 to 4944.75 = 0.96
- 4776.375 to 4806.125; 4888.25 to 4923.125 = 0.96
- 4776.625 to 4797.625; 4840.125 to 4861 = 0.91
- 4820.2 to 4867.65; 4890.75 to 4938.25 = 1.04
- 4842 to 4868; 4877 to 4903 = 1.10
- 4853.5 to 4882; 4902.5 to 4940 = 1.12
